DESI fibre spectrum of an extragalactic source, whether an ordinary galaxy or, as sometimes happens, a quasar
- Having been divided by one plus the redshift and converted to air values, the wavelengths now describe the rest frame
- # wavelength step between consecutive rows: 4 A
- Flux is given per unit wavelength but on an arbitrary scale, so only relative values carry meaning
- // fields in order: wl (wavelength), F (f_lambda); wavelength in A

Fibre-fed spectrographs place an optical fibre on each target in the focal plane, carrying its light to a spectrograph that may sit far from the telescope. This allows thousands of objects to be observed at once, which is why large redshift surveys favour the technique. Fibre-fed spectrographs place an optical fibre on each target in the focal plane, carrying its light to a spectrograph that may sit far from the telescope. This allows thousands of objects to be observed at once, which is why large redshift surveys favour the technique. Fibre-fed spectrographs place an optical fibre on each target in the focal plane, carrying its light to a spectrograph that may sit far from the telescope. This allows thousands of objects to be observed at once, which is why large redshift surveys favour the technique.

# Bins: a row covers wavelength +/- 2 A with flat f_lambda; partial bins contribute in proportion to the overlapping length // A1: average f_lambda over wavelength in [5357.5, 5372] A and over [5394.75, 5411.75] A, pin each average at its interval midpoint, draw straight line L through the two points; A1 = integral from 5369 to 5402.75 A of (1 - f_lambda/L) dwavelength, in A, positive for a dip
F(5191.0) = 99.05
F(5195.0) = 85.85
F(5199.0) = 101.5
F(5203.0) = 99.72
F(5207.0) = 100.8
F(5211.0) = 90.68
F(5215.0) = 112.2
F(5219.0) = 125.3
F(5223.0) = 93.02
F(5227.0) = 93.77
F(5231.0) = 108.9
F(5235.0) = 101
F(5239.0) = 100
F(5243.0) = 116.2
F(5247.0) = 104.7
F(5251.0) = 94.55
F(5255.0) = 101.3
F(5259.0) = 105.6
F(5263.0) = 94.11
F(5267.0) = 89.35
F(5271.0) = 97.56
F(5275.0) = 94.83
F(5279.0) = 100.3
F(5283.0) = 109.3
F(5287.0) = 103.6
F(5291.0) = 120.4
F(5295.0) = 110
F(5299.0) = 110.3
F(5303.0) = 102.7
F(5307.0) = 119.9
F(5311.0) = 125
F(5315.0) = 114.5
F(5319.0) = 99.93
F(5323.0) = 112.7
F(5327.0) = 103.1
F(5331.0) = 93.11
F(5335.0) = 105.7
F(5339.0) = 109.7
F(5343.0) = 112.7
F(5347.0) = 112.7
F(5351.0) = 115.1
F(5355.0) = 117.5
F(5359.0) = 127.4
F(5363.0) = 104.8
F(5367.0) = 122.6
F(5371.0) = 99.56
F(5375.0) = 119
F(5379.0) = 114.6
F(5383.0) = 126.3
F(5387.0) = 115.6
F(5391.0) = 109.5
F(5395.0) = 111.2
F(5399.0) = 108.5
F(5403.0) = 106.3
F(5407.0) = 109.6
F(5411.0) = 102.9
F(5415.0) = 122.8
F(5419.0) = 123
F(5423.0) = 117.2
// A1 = -0.7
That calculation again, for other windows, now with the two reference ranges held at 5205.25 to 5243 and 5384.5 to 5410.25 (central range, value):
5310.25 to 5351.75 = -0.48 A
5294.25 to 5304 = -0.14 A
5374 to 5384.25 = -0.96 A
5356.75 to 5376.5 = -1.03 A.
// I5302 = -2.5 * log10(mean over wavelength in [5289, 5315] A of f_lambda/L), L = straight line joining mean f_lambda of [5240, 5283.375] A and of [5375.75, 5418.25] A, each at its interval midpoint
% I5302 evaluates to -0.10 mag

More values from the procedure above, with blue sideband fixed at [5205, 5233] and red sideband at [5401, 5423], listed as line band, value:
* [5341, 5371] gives -0.044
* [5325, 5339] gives 0.075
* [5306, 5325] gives -0.056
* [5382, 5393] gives -0.040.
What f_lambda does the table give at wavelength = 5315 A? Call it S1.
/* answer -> 114.5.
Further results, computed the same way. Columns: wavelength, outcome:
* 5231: 108.9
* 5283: 109.3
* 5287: 103.6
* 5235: 101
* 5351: 115.1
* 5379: 114.6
